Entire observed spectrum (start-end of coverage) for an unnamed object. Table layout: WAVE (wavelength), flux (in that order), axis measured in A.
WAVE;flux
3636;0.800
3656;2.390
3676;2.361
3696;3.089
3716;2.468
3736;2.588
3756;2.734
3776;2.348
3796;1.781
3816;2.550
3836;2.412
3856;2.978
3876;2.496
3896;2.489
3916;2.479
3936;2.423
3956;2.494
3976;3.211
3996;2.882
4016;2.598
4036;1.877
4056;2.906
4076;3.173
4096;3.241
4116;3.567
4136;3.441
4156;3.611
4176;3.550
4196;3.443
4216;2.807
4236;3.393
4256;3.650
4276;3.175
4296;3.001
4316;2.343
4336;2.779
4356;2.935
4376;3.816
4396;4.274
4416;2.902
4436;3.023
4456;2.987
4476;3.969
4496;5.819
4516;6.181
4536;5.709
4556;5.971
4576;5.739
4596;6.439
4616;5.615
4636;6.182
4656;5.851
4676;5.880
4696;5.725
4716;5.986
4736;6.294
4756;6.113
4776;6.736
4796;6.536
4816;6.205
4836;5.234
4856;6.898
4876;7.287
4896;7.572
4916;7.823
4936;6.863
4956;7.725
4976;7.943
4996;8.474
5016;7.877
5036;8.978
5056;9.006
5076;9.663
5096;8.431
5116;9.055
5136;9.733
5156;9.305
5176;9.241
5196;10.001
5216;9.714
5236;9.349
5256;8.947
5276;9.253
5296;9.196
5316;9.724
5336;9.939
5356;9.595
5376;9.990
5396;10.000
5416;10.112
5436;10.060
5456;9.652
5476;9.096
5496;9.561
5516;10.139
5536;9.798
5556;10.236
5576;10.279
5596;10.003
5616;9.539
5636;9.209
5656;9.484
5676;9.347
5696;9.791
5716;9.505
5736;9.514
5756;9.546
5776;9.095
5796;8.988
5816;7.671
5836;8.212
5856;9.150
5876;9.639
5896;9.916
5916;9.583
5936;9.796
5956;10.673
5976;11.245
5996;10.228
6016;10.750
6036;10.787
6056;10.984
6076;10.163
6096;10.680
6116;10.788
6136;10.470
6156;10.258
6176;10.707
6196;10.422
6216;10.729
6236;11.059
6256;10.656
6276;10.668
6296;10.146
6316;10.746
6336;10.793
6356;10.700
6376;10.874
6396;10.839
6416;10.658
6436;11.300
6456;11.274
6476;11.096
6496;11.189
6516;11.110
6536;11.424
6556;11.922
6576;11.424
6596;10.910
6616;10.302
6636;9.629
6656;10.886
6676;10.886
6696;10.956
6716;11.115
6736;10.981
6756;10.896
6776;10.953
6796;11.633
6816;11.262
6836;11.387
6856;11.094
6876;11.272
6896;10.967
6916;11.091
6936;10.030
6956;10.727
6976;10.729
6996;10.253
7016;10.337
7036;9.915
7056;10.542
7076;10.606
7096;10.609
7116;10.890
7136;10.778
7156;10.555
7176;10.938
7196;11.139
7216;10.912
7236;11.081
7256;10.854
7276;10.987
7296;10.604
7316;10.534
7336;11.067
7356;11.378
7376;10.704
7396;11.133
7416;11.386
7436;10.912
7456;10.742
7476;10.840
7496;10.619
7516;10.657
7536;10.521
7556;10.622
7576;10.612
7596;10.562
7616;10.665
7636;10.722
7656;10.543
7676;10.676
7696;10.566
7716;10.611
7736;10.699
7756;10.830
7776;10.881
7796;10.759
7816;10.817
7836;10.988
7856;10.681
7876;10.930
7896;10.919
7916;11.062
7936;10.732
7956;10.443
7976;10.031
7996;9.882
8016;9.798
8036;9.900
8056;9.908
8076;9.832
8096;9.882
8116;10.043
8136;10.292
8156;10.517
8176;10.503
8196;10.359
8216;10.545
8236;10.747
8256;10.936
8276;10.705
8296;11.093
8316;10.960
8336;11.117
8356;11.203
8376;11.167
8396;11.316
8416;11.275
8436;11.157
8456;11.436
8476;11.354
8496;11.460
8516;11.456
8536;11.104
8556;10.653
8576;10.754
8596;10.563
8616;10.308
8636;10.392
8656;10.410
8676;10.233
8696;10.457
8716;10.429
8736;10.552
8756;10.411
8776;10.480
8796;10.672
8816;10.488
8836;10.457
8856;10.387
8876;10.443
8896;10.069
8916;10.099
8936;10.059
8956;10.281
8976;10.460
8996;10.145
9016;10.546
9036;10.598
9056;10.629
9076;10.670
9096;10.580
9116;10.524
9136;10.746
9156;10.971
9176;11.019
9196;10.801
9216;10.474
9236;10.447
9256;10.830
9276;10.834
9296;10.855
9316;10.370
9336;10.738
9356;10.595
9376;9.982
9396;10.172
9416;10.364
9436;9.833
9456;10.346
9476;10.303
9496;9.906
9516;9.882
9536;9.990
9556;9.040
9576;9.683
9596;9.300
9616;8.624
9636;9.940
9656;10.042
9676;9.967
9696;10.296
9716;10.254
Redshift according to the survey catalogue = 0.12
